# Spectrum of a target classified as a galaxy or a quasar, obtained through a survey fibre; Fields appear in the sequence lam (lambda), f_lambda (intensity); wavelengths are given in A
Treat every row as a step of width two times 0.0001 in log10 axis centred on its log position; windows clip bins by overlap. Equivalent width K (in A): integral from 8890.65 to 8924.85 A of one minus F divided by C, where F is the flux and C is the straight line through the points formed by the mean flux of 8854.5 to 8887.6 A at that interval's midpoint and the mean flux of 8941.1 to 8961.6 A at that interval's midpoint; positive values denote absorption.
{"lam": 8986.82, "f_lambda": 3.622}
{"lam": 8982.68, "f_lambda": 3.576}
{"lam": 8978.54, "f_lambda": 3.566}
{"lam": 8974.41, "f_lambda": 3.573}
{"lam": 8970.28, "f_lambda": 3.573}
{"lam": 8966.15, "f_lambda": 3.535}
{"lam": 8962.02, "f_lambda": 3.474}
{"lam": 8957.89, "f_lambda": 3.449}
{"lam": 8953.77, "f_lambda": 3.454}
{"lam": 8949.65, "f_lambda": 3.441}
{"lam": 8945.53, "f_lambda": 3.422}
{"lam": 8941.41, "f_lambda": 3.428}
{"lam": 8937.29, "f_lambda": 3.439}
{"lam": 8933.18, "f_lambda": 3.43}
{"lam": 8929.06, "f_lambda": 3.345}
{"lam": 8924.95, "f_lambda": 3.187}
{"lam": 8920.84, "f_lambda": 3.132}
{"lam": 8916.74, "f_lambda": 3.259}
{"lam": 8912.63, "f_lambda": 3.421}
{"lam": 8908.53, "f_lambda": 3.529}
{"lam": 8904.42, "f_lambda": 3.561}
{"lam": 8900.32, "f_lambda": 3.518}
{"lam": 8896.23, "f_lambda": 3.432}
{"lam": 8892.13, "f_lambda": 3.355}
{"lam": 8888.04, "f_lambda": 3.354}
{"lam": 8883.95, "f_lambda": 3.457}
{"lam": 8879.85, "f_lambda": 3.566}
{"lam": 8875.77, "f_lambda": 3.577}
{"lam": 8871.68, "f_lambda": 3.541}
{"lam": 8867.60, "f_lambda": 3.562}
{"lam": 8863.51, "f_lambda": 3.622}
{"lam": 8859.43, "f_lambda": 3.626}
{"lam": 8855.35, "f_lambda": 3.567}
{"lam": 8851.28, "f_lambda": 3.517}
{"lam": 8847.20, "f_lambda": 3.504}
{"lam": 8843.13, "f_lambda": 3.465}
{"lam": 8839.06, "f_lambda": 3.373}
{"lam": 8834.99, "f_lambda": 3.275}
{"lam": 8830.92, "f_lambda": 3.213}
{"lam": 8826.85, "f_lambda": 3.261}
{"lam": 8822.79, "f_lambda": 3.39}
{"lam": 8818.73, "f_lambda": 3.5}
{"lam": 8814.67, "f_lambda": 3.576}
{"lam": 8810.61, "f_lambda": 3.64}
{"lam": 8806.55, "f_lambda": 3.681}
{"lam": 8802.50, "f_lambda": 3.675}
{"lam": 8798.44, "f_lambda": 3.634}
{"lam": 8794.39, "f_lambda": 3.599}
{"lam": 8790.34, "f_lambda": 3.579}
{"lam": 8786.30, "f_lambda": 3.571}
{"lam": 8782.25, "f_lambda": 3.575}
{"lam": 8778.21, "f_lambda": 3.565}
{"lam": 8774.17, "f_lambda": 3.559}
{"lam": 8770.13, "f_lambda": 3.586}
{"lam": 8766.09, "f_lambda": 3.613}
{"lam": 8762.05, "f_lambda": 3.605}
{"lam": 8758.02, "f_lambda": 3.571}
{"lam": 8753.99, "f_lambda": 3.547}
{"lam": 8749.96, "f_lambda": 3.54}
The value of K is 1.1 A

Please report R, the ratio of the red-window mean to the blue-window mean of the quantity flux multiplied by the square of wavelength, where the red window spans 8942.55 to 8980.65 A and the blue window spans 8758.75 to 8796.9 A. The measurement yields 1.02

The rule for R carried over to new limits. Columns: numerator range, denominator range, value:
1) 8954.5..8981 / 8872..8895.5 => 1.04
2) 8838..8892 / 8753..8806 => 1.00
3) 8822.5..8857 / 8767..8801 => 0.96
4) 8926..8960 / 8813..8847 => 1.04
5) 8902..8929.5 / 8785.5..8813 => 0.95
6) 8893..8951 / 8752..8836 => 0.99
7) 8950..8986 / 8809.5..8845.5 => 1.07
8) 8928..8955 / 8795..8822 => 0.98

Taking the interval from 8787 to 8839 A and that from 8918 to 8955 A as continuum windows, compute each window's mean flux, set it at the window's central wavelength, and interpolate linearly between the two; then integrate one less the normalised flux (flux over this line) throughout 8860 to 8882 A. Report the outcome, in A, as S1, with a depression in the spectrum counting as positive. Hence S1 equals -0.9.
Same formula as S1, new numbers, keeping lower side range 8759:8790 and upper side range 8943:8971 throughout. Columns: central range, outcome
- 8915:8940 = 1.3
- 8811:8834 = 1.0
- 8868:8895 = 0.3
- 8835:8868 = 0.2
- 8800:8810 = -0.3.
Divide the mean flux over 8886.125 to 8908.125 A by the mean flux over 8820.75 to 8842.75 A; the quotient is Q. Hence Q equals 1.0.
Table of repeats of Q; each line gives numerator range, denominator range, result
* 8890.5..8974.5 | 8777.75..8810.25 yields 0.95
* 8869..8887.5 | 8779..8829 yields 0.99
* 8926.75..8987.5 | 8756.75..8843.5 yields 0.99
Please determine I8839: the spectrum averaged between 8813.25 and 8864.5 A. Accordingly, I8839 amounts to 3.45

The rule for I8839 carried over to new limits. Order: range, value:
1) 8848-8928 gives 3.46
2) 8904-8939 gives 3.36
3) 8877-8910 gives 3.47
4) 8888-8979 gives 3.43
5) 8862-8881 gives 3.57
